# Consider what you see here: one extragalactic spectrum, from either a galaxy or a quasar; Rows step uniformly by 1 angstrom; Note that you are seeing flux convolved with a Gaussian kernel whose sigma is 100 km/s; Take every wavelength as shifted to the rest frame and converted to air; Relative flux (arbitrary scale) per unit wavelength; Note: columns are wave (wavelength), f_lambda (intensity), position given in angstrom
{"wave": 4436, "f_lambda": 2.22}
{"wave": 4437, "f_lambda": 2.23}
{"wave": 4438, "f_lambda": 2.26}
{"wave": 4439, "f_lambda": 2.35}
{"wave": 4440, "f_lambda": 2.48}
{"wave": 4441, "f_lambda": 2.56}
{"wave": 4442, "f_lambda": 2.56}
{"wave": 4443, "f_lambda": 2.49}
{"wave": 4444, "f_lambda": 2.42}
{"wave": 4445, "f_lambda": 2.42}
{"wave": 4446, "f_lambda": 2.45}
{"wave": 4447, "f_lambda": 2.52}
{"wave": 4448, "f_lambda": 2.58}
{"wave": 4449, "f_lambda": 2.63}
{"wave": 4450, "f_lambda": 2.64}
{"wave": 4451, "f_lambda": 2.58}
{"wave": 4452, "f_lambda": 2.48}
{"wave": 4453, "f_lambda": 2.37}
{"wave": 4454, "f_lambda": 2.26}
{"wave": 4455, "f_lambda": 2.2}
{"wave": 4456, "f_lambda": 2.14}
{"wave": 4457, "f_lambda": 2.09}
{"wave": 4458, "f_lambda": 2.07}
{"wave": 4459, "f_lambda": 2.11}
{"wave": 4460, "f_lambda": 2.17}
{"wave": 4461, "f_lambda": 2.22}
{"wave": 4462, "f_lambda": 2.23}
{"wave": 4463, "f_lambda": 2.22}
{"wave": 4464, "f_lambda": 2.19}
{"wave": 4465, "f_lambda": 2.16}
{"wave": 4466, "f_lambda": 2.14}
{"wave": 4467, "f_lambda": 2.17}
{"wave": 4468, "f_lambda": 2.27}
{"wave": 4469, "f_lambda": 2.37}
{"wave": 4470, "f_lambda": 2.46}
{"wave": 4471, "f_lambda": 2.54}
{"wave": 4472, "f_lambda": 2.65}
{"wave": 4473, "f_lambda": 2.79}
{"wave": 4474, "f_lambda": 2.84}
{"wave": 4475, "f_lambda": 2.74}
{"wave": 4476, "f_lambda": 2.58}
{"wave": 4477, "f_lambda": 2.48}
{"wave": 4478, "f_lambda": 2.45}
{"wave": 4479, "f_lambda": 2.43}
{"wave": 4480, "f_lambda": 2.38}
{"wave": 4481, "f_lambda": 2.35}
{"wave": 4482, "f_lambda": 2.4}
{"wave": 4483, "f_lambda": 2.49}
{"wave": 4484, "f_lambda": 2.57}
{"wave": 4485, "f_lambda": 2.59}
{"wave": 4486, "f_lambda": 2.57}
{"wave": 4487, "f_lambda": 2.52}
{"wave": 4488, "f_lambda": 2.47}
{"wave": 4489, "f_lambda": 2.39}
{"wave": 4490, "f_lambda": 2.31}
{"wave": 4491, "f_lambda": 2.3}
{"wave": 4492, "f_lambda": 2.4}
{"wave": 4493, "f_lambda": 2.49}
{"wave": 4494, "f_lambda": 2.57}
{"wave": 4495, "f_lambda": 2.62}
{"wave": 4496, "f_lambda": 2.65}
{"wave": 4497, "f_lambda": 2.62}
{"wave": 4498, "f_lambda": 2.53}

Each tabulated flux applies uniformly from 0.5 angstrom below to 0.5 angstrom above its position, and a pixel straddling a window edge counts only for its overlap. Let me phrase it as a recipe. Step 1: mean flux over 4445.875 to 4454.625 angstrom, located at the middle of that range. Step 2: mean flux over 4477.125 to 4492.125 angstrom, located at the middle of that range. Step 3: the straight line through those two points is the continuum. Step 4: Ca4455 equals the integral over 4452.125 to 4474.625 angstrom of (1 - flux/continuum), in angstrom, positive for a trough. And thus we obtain 1.53 angstrom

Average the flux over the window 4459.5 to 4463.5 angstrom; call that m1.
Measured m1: 2.21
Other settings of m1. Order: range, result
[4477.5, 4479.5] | 2.44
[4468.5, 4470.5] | 2.42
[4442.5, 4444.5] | 2.46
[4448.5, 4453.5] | 2.54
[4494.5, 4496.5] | 2.63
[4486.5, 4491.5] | 2.4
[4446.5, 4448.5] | 2.55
